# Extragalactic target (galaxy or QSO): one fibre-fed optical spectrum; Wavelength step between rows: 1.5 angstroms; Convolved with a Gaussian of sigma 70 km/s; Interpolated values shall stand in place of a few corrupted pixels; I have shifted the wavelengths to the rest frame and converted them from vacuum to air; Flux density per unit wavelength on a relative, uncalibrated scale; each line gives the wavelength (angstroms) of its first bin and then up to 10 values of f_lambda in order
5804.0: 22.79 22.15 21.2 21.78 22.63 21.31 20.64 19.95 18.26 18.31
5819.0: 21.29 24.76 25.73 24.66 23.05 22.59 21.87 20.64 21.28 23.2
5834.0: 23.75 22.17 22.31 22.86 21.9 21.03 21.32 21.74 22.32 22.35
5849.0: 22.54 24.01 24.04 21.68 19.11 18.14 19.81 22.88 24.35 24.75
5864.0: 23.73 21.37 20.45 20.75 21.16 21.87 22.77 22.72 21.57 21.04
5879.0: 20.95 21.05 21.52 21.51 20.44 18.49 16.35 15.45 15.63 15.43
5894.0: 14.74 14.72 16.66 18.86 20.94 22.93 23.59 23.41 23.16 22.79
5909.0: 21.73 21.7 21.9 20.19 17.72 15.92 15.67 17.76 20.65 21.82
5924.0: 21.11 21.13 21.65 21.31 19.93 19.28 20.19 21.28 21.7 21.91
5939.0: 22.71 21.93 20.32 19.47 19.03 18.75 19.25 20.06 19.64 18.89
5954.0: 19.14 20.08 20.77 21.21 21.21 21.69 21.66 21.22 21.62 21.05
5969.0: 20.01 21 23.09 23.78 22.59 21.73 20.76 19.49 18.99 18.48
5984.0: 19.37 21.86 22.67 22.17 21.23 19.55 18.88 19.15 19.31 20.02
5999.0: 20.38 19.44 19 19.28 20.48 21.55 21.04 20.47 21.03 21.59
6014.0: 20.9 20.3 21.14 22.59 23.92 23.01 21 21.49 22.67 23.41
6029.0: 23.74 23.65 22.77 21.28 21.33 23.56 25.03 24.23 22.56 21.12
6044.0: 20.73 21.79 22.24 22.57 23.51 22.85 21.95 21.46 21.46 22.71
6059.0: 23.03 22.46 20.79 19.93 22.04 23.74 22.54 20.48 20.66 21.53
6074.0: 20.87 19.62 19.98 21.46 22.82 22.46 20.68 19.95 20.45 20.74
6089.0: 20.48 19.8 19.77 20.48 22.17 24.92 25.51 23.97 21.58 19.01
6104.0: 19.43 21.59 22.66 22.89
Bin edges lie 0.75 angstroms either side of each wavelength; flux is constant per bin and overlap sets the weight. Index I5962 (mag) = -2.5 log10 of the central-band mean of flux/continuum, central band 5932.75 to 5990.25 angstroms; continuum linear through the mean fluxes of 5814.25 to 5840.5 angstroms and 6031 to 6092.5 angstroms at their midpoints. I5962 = 0.055 mag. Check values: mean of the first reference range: 22.2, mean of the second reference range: 21.7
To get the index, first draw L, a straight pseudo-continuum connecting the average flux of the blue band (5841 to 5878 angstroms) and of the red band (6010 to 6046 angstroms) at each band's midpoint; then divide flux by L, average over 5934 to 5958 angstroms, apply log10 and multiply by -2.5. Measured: 0.09 mag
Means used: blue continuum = 21.9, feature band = 20.3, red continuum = 22.3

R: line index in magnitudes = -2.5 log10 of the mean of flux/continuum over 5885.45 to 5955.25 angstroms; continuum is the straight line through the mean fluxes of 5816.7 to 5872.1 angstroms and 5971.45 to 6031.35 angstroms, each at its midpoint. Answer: 0.101 mag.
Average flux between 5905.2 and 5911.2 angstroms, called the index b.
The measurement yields 22.4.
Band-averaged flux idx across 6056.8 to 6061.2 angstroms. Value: 22.7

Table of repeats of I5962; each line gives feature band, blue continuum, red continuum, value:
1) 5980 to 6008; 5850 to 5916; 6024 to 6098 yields 0.068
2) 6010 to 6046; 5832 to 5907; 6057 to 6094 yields -0.057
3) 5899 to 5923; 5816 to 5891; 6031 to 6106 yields 0.048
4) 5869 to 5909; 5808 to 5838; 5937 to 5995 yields 0.072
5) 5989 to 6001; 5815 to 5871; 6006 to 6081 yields 0.114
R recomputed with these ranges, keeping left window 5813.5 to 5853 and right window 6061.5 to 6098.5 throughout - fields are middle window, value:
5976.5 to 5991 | 0.06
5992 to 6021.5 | 0.05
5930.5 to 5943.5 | 0.04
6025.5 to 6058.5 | -0.05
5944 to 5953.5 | 0.13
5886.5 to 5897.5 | 0.36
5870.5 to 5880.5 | 0.02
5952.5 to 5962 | 0.06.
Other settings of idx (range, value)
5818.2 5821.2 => 22.9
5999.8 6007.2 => 19.9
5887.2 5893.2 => 15.7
